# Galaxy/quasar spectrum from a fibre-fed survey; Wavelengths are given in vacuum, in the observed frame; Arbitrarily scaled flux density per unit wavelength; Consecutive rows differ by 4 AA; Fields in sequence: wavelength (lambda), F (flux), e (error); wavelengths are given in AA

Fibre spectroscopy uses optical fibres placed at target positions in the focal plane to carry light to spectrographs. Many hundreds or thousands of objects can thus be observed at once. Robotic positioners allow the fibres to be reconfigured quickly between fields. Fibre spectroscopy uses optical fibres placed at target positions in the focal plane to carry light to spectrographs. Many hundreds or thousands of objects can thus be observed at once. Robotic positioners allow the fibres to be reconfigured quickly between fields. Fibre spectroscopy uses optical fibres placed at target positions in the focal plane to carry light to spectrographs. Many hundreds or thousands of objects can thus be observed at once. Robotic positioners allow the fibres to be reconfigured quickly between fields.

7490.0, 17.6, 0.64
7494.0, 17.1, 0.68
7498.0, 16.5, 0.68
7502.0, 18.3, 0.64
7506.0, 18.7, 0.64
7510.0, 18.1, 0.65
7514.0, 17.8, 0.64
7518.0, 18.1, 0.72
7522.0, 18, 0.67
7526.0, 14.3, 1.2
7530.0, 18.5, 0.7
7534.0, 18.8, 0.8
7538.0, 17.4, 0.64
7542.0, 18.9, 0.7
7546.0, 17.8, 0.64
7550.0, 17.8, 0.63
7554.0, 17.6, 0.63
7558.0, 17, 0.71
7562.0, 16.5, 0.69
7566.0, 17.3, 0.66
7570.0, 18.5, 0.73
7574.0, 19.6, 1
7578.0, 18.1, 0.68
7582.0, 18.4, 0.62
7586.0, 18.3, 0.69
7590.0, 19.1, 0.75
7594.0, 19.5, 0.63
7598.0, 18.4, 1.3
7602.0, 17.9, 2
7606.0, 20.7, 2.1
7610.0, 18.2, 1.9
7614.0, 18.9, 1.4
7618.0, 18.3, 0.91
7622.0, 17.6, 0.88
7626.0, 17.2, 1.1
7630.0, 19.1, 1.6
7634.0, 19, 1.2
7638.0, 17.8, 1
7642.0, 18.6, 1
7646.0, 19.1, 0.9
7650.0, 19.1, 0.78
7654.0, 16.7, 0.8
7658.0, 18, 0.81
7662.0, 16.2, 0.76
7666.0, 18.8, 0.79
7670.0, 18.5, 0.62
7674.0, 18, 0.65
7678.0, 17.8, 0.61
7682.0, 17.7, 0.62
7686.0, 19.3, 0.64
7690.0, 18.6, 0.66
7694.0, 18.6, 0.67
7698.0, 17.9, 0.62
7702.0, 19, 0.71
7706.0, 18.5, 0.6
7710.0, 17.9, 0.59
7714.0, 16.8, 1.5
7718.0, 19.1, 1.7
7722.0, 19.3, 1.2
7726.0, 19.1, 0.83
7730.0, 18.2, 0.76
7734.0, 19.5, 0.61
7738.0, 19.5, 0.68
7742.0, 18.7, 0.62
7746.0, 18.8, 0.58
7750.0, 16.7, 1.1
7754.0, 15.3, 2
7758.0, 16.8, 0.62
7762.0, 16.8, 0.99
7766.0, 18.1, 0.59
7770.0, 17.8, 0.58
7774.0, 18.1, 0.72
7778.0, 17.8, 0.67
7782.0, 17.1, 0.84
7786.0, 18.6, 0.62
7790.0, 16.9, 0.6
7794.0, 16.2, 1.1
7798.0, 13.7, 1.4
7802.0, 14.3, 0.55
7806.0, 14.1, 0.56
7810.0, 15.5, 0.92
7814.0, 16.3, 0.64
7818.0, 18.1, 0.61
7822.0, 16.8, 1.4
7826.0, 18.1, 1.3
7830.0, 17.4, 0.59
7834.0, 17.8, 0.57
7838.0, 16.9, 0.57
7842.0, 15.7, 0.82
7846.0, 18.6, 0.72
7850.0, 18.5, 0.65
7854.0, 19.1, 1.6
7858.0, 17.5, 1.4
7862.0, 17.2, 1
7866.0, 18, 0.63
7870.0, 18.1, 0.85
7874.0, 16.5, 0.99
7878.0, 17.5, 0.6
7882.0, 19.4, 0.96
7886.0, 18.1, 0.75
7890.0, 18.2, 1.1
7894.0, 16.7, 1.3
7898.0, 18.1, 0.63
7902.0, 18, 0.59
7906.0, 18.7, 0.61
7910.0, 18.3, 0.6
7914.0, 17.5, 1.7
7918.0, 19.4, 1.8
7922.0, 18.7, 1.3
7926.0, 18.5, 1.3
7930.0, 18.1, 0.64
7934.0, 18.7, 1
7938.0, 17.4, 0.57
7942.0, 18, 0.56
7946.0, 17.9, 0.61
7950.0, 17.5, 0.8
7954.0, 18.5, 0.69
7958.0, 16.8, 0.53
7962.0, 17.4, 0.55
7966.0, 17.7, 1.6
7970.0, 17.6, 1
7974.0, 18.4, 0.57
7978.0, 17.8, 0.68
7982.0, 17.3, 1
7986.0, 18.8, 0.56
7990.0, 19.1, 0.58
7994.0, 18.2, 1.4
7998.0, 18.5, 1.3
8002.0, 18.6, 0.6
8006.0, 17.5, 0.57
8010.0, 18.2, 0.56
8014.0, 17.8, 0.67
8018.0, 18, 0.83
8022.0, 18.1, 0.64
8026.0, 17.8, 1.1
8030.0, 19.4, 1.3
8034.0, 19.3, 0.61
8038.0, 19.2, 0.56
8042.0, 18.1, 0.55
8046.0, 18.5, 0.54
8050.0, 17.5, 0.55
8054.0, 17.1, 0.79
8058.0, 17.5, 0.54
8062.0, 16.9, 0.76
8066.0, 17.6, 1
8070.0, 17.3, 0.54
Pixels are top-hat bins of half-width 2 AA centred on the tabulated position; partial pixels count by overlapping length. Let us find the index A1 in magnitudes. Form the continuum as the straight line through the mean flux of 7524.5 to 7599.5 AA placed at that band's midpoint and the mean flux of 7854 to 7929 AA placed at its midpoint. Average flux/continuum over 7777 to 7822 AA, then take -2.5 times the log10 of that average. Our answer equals 0.115 mag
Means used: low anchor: 18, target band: 16.2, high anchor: 18.1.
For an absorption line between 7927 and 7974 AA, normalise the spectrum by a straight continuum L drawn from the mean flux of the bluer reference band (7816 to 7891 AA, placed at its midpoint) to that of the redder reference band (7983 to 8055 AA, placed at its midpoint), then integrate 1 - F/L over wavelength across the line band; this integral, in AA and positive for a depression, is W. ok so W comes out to 0.7 AA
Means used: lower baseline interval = 17.8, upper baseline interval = 18.3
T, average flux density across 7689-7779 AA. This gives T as 18.1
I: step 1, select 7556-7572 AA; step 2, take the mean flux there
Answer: 17.3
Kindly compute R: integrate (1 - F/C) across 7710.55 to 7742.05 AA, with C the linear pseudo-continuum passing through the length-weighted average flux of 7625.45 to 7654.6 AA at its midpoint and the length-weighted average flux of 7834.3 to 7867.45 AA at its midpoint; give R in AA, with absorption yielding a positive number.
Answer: -1.0 AA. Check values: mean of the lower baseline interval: 18.5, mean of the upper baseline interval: 17.7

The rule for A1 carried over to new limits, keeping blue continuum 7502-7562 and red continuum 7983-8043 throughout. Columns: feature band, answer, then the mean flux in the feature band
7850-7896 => 0.02 mag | 17.9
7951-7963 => 0.05 mag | 17.6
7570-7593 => -0.05 mag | 18.7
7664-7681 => -0.02 mag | 18.2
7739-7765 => 0.05 mag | 17.3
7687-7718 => -0.02 mag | 18.3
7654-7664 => 0.06 mag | 17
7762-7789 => 0.02 mag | 17.8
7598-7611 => -0.06 mag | 18.9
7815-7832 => 0.04 mag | 17.5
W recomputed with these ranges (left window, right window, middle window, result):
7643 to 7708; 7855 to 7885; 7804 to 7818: 1.7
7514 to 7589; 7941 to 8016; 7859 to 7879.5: 0.6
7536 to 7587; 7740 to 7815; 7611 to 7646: -1.6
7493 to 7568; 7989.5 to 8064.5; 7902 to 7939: -0.7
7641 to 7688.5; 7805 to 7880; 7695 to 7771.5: -1.2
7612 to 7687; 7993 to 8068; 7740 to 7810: 5.3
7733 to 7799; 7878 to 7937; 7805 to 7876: 2.4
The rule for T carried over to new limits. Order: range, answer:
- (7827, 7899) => 17.7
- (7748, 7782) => 17.2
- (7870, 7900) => 17.8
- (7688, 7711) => 18.4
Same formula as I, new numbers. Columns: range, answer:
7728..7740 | 19.1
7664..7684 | 18.2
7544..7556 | 17.7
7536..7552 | 18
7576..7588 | 18.3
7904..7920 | 18.5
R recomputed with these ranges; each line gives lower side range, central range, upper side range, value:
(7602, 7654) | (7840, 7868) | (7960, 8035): 0.8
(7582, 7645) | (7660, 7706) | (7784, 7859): -0.6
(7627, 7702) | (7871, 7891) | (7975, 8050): 0.4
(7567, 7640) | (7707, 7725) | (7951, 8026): 0.1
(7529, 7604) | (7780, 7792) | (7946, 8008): 0.4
